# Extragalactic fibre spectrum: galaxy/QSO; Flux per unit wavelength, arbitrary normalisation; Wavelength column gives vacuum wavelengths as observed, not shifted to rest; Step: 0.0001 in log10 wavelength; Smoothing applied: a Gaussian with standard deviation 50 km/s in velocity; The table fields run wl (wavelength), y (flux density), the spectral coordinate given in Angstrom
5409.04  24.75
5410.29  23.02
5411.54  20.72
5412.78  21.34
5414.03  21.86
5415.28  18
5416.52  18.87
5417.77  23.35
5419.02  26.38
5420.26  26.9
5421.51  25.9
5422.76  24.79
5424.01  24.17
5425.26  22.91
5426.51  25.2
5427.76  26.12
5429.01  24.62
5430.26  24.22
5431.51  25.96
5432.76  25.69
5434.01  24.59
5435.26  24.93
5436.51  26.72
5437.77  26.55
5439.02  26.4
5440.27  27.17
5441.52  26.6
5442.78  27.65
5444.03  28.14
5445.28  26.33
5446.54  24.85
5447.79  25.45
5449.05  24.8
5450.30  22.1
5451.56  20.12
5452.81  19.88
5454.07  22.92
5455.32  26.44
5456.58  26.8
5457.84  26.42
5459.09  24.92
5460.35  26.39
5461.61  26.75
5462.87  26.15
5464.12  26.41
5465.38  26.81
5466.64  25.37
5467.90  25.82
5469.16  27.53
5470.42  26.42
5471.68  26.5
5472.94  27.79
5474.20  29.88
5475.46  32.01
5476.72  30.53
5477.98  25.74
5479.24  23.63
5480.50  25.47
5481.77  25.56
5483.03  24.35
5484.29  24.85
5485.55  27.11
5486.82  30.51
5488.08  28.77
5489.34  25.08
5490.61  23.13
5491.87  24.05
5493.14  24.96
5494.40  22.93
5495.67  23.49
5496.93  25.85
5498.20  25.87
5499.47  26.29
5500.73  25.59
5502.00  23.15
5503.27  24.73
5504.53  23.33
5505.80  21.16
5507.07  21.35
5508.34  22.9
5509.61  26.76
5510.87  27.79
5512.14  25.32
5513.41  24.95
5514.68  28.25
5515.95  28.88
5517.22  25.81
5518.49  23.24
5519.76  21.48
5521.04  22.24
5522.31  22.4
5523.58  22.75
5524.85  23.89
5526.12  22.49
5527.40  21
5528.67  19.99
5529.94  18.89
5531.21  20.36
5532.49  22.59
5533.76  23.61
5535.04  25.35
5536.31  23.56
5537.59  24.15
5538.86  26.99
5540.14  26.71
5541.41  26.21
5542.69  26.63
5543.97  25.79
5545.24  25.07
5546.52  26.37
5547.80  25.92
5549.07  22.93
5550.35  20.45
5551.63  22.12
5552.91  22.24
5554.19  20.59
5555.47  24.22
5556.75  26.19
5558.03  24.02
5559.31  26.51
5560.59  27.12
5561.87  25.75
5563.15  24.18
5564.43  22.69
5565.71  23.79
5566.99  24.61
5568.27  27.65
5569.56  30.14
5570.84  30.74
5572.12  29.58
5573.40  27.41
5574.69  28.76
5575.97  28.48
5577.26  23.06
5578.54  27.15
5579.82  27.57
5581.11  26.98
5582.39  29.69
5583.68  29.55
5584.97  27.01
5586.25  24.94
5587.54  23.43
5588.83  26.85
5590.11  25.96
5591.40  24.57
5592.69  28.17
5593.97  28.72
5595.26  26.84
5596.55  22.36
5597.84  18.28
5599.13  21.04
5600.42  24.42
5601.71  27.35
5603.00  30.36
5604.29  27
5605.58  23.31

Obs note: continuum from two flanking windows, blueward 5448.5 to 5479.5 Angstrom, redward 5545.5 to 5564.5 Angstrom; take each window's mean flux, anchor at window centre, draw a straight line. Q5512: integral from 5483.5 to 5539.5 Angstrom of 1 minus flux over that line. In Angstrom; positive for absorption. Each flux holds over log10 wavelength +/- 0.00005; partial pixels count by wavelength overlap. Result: 1.7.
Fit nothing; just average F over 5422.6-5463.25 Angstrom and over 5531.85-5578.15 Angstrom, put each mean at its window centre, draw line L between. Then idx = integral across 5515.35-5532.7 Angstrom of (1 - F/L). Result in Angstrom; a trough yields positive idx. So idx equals 1.9 Angstrom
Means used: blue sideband 25.2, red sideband 25.3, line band 22.6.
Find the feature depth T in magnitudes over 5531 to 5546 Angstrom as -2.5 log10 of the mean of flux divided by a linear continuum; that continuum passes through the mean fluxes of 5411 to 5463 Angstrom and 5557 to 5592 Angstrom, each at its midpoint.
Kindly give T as 0.05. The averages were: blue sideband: 24.7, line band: 24.9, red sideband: 26.6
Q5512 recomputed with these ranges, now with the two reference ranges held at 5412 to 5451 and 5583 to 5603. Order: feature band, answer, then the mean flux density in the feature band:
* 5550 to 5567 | 0.93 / 23.9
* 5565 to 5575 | -0.95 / 27.8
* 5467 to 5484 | -1.36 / 26.9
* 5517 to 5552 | 2.35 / 23.5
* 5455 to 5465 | -0.56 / 26.3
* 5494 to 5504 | 0.12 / 24.8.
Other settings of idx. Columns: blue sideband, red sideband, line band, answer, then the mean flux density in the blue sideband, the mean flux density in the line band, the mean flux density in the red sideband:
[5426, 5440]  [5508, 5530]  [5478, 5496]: -0.5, 25.6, 25.3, 24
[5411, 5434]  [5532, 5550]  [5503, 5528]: 0.8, 23.8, 24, 25.1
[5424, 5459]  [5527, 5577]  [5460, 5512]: -1.6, 25.1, 25.8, 24.9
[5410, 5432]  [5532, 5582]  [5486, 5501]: -0.6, 23.6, 25.6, 25.5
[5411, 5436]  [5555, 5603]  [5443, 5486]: -2.5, 23.9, 25.9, 26.2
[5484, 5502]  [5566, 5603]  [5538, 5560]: 1.3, 25.5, 24.6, 26.5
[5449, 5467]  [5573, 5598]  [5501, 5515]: 0.5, 24.8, 24.5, 26.4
